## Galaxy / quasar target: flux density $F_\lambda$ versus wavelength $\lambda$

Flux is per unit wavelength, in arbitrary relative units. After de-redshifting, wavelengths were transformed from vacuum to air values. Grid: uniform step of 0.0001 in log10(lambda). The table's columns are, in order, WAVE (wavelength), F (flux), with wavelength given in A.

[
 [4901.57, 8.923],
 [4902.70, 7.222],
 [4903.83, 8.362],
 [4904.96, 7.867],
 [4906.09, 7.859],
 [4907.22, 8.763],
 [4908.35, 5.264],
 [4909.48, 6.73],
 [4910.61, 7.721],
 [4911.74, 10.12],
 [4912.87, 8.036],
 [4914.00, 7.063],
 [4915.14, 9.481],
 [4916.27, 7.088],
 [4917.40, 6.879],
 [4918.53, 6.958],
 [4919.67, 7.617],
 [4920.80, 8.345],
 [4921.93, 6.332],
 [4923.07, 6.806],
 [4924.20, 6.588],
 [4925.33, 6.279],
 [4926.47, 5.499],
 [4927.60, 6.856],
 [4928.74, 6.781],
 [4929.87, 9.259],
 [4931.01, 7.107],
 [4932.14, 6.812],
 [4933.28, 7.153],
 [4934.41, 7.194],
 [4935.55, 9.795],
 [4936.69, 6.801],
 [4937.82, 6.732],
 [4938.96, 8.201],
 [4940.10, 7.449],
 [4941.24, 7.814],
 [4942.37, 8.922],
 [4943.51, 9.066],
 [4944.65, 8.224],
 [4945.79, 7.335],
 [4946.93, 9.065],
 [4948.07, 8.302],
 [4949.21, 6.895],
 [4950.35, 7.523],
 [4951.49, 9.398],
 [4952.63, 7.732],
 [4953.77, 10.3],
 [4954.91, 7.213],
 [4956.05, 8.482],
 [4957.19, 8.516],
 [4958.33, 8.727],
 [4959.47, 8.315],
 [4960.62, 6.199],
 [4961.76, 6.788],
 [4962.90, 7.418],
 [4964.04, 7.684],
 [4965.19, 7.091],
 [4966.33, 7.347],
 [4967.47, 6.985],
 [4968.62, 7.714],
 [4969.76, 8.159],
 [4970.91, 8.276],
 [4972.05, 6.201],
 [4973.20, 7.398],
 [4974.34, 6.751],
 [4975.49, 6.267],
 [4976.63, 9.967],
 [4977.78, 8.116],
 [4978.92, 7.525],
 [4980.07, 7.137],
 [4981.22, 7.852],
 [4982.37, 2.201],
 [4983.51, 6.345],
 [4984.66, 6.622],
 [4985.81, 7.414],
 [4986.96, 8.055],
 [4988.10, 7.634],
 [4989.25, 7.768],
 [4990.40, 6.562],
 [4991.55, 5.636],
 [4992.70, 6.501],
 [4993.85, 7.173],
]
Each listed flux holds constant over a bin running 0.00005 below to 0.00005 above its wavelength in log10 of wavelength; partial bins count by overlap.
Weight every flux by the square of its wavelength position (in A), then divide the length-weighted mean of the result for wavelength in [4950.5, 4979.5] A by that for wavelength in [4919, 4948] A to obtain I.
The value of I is 1.05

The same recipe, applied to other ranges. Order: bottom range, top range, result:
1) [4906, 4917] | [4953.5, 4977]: 1.00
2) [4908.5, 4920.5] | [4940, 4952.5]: 1.08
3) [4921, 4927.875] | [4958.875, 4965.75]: 1.14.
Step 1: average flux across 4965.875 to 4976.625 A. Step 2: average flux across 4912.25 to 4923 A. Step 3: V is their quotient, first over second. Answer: 0.98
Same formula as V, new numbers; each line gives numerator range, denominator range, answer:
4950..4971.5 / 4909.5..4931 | 1.07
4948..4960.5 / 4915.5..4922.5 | 1.13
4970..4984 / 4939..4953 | 0.86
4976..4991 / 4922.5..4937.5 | 1.00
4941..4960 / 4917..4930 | 1.20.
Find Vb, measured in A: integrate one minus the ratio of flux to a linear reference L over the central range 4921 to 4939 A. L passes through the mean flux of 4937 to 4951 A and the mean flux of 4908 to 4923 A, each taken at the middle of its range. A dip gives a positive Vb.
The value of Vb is 1.4 A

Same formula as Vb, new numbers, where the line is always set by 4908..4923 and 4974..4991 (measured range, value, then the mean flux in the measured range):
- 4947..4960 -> -1.9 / 8.34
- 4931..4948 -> -1.2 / 7.88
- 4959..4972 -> -0.4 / 7.39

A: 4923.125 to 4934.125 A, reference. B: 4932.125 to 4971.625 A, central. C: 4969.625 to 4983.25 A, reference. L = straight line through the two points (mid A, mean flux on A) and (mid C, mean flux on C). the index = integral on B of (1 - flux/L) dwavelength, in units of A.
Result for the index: -4.89 A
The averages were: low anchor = 6.93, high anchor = 7.1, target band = 7.88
